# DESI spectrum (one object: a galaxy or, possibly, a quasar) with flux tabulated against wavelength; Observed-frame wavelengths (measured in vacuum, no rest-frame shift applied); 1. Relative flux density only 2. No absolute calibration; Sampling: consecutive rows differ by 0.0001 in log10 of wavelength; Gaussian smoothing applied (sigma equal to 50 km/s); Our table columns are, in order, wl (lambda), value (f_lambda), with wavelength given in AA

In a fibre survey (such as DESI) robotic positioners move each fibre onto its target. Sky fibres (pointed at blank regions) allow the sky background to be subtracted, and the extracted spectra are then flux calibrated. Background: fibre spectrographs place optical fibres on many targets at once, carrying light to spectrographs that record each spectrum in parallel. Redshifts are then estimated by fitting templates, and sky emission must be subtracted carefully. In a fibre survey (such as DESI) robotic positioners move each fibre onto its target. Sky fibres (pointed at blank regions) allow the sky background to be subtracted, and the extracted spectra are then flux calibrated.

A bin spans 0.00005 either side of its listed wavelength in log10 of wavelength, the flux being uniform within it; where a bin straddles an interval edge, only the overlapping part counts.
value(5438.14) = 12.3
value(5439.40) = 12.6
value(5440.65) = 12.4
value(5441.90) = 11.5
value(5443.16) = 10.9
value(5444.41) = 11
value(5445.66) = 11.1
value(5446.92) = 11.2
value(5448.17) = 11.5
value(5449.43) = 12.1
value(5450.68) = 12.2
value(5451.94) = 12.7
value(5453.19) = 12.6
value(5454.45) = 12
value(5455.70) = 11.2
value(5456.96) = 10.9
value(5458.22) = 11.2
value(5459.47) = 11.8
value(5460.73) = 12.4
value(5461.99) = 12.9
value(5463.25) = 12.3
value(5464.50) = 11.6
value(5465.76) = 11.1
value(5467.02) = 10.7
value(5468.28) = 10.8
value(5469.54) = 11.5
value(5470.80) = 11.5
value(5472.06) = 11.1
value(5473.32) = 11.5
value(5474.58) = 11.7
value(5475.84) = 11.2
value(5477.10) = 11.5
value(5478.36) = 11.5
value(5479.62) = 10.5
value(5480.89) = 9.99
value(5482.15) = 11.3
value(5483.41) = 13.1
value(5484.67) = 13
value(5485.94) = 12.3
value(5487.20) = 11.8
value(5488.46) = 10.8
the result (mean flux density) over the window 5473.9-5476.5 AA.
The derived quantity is 11.5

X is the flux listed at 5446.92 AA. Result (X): 11.2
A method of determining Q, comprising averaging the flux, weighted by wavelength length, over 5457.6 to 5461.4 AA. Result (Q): 11.8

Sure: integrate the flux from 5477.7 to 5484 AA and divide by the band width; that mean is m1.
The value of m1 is 11.3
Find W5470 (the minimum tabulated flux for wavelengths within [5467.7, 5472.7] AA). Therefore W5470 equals 10.8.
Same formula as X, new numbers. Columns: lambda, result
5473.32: 11.5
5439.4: 12.6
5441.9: 11.5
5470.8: 11.5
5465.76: 11.1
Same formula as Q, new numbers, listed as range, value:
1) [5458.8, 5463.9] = 12.4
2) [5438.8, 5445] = 11.7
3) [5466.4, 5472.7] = 11.1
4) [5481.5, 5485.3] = 12.5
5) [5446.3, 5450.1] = 11.6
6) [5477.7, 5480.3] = 11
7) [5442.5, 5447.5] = 11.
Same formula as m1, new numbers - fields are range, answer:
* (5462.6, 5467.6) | 11.4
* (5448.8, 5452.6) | 12.3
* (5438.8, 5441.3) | 12.5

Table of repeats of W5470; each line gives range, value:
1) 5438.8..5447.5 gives 10.9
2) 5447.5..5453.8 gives 11.5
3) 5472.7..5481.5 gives 9.99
